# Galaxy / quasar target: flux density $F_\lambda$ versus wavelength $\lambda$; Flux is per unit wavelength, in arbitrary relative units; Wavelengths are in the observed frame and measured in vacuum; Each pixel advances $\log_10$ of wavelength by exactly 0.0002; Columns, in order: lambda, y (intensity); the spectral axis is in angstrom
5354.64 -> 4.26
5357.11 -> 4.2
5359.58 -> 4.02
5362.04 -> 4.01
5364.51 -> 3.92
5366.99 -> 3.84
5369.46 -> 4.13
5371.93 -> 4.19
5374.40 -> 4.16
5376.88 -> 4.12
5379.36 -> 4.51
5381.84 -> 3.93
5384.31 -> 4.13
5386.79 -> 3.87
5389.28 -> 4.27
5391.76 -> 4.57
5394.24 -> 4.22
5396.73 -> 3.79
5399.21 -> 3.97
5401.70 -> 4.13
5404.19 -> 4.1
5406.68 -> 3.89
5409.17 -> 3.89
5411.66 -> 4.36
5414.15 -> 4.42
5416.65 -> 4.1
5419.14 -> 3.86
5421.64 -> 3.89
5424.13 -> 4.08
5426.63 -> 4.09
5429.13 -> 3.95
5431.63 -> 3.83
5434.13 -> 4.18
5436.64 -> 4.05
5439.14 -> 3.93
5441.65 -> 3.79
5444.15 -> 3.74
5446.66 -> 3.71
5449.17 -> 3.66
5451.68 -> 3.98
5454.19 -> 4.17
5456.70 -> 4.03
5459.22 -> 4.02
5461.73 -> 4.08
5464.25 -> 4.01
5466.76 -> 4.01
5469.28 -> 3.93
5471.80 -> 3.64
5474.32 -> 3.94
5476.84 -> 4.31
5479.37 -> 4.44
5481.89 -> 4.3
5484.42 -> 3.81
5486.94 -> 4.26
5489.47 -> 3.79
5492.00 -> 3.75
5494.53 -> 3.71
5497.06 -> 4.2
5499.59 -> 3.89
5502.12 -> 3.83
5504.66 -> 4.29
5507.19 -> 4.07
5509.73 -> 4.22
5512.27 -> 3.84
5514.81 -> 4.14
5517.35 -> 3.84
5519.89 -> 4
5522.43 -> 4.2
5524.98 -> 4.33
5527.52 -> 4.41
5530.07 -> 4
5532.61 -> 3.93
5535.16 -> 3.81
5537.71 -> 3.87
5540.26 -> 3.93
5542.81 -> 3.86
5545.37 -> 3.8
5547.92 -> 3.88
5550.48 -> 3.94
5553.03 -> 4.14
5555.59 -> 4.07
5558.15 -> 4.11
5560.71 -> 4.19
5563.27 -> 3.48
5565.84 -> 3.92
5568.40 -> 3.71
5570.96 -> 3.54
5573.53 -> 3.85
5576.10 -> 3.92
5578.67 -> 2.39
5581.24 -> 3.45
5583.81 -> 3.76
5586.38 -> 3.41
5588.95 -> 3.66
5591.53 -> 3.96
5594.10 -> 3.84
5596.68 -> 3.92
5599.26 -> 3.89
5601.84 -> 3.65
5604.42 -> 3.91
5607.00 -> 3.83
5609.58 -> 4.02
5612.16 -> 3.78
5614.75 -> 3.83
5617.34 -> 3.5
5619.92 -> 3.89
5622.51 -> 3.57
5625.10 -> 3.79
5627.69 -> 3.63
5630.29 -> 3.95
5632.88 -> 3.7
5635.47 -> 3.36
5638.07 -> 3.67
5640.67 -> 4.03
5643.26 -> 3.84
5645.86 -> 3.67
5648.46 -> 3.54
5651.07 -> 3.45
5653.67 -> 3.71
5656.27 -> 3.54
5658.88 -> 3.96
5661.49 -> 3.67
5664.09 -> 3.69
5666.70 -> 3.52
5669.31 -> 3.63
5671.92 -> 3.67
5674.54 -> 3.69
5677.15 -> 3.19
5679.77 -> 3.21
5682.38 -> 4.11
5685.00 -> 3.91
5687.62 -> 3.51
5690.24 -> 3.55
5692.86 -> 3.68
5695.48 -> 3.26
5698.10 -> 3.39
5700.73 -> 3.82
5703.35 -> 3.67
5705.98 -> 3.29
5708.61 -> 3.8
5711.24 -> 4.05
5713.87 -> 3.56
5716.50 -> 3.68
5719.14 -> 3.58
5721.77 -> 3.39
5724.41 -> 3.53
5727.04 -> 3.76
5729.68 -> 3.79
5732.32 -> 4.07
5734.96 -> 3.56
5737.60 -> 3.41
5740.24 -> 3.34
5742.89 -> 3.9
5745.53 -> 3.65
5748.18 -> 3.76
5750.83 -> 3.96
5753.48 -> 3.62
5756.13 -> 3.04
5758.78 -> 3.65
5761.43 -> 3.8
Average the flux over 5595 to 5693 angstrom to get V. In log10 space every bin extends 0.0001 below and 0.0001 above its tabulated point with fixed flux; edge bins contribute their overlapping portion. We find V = 3.7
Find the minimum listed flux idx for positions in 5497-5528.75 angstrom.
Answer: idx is 3.83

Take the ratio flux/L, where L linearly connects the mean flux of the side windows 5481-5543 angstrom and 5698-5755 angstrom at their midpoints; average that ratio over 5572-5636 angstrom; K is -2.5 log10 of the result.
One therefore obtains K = 0.05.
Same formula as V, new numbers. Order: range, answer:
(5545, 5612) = 3.78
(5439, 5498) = 3.97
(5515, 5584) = 3.87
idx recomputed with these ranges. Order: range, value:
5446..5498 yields 3.64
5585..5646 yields 3.36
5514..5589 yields 2.39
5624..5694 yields 3.19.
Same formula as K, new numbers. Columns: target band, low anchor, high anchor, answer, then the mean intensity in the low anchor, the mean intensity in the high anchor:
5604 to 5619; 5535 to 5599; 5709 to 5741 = -0.019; 3.78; 3.65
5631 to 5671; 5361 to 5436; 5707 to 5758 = 0.025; 4.08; 3.65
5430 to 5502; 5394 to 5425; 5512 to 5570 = 0.013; 4.05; 3.97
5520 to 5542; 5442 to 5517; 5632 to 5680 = -0.047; 3.99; 3.63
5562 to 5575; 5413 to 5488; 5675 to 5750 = 0.038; 4.01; 3.63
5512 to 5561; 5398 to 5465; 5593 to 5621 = -0.034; 4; 3.82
